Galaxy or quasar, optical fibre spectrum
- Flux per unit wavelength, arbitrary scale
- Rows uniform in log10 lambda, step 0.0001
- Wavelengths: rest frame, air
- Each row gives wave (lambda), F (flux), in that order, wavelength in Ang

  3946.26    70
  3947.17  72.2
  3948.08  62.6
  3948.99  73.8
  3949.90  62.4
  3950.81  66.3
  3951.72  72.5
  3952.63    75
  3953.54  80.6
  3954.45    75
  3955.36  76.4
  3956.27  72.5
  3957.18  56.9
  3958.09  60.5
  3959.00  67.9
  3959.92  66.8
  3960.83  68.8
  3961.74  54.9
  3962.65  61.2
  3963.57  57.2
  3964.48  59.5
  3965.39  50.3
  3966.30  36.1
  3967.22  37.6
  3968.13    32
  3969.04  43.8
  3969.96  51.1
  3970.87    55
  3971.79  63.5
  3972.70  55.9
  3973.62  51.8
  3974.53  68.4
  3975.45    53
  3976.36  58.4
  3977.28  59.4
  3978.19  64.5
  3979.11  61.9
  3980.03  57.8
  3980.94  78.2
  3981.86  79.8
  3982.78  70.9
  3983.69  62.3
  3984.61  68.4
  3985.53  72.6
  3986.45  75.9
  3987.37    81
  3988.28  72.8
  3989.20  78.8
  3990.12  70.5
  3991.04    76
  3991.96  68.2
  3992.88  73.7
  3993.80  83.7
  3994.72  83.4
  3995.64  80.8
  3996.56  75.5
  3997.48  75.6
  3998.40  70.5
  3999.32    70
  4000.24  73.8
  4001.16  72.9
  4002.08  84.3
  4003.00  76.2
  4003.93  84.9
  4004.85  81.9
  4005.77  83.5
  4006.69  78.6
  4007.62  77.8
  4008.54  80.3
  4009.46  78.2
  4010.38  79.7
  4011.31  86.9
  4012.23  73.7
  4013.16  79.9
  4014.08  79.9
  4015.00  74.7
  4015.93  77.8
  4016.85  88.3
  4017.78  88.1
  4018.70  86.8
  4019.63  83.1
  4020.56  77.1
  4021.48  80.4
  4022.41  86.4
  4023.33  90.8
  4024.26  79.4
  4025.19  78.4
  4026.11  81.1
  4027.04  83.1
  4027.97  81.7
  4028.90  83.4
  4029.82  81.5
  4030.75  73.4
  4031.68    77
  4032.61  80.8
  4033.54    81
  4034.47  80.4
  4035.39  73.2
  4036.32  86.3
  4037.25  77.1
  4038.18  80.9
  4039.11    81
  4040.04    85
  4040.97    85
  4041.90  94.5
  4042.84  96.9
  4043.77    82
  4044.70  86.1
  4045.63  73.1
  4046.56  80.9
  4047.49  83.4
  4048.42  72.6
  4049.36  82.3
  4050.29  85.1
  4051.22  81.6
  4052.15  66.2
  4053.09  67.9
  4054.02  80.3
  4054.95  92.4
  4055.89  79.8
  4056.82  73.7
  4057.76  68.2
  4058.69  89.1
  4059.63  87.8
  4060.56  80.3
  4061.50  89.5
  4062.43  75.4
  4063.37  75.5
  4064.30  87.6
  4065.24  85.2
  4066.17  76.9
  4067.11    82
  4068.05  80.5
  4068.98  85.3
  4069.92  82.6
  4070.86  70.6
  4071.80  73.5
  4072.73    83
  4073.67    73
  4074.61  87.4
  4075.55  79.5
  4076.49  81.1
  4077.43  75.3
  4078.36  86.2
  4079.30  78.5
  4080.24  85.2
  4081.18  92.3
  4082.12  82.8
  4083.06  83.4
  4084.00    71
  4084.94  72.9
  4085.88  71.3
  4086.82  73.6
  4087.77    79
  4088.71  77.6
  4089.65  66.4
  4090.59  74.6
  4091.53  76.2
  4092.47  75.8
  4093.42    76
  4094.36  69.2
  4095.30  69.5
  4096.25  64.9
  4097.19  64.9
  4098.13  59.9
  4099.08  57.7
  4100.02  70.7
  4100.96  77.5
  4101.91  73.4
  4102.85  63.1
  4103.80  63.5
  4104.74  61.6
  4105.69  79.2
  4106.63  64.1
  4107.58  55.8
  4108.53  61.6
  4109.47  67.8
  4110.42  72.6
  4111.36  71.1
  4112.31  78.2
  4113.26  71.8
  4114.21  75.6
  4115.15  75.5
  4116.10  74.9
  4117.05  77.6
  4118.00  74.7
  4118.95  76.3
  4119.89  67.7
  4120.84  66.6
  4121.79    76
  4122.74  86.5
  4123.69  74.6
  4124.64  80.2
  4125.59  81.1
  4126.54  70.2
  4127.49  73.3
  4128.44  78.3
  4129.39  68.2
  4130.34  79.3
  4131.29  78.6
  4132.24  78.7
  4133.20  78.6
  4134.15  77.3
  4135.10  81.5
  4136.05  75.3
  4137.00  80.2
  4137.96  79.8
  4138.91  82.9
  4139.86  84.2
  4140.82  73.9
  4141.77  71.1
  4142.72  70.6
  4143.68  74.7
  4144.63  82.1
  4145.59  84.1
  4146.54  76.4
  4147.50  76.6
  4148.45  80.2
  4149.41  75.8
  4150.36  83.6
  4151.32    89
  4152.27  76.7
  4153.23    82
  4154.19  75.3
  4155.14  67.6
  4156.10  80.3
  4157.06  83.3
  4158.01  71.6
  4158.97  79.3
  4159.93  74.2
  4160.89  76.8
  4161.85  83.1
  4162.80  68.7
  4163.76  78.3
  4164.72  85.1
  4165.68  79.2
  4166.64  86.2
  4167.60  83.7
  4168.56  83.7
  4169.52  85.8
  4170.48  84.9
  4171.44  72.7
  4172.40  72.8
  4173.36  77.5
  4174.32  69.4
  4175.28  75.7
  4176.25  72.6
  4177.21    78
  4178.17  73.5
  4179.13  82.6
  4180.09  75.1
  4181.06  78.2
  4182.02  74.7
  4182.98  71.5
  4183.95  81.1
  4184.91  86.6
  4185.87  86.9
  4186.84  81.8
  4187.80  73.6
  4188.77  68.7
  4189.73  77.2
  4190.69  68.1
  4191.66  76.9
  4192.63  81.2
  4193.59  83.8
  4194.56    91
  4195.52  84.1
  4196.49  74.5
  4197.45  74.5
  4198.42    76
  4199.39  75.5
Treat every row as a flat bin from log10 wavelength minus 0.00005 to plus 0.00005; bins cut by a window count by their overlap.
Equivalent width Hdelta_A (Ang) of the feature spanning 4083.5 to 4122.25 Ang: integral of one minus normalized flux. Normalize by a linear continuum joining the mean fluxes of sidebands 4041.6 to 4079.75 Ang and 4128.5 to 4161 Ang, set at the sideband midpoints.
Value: 4.2 Ang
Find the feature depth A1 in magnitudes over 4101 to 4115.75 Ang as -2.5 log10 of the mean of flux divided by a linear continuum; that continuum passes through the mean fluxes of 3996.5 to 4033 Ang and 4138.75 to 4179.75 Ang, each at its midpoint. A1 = 0.14 mag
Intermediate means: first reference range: 80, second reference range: 78.2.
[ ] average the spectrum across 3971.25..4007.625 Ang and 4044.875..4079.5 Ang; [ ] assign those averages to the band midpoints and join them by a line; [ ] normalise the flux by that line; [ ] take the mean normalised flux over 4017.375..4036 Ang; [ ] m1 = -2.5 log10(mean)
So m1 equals -0.08 mag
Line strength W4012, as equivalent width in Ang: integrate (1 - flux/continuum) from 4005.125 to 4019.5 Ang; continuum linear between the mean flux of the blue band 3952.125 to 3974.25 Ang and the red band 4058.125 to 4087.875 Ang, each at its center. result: -2.6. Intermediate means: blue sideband 58.9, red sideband 80.5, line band 81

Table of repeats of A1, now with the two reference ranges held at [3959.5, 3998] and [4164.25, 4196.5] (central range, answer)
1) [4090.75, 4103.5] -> 0.055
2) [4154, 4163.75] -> 0.015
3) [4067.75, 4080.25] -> -0.127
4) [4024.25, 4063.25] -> -0.174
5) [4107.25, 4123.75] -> 0.023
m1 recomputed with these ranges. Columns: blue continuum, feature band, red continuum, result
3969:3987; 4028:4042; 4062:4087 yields -0.11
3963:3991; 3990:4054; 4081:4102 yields -0.21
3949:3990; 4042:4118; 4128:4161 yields -0.06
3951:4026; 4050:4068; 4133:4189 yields -0.09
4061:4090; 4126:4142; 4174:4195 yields 0.02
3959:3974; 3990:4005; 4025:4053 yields -0.18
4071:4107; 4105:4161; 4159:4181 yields 0.01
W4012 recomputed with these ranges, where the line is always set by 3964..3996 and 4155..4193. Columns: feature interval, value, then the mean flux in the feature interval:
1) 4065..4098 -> -2.8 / 77.1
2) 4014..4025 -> -2.6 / 82.7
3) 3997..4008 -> -2.0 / 77.5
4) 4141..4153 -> -0.4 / 78.4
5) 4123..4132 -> -0.2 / 76.3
